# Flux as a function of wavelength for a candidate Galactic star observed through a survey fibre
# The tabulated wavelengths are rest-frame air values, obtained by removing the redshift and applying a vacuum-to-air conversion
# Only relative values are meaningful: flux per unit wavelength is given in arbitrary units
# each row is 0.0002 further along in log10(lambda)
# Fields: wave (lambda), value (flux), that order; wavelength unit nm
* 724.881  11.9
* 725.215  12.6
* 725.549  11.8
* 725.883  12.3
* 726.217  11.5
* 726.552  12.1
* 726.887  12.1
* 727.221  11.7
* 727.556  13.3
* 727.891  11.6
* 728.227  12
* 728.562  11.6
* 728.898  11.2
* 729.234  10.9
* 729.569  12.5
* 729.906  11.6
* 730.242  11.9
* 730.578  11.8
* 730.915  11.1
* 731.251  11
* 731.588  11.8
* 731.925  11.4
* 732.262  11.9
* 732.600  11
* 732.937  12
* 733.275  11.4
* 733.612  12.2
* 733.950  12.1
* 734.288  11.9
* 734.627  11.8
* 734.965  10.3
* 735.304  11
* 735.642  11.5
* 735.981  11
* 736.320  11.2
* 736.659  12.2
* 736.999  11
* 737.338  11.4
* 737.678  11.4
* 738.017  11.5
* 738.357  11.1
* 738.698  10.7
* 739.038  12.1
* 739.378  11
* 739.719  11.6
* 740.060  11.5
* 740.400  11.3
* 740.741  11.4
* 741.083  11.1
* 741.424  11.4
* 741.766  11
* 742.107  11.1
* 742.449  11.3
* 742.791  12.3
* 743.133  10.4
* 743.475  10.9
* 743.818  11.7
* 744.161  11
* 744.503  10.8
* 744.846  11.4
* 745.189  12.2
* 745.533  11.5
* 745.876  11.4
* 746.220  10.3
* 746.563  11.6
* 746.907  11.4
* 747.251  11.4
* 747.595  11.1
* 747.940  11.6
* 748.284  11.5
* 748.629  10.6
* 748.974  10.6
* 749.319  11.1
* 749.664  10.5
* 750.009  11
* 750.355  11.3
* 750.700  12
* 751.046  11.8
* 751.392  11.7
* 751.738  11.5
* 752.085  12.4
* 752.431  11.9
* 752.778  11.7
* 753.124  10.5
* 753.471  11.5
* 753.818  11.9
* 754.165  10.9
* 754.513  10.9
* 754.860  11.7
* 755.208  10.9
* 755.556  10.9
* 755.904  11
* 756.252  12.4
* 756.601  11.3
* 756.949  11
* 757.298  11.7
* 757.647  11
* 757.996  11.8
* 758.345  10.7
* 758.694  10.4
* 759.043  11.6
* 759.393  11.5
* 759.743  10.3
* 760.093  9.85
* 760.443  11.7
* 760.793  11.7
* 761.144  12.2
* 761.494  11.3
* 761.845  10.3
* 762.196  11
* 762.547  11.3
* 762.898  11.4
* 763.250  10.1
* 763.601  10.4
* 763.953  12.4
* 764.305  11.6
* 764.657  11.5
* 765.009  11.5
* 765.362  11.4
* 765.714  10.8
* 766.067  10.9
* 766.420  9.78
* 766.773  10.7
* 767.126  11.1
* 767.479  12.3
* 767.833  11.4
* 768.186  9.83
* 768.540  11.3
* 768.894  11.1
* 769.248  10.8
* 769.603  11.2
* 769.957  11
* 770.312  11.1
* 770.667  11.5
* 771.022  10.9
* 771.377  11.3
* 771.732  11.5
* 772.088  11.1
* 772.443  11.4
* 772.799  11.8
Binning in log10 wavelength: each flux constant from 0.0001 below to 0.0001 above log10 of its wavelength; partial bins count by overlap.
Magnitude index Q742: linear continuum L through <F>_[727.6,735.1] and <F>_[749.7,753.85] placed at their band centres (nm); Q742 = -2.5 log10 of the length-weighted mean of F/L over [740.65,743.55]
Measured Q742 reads 0.04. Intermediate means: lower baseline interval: 11.6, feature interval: 11.2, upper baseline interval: 11.6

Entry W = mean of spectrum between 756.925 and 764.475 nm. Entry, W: 11.2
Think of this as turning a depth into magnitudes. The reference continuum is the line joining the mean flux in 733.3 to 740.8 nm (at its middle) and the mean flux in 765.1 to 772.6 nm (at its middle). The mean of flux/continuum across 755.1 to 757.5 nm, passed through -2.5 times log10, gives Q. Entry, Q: -0.01 mag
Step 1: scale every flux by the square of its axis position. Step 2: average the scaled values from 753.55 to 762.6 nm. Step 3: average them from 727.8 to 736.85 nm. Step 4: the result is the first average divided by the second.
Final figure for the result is 1.0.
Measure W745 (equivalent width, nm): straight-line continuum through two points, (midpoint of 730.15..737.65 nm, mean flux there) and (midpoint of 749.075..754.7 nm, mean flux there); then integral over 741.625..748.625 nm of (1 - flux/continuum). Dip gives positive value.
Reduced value 0.10 nm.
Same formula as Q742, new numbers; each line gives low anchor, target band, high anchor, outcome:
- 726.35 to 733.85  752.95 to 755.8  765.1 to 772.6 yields 0.02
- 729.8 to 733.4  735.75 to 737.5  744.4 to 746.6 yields 0.01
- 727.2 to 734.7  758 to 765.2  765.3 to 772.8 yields 0.01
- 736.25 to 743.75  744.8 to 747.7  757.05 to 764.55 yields -0.01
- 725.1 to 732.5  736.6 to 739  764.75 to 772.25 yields 0.03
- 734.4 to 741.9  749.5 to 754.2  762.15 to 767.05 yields -0.03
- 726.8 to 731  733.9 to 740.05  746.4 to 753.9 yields 0.03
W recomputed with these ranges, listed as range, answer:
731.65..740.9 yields 11.4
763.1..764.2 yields 11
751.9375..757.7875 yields 11.4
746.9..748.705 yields 11.3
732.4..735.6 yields 11.5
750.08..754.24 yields 11.6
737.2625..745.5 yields 11.3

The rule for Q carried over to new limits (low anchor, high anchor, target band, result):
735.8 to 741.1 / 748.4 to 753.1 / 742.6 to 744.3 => 0.01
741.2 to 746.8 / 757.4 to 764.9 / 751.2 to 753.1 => -0.05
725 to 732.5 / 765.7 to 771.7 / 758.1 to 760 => 0.03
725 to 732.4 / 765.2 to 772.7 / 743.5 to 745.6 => 0.01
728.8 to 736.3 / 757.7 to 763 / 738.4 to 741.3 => 0.01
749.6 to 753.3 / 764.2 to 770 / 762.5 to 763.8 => 0.04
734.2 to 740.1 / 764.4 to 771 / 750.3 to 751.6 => -0.05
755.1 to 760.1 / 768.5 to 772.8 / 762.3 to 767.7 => 0.00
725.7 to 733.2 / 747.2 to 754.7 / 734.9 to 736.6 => 0.05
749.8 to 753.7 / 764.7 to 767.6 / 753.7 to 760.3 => 0.02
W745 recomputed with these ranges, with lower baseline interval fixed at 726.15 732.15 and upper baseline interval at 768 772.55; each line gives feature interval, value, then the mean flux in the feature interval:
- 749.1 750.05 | 0.048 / 10.8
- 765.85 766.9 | 0.064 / 10.5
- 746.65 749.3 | 0.058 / 11.2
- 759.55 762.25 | 0.043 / 11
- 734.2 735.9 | 0.056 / 11.3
